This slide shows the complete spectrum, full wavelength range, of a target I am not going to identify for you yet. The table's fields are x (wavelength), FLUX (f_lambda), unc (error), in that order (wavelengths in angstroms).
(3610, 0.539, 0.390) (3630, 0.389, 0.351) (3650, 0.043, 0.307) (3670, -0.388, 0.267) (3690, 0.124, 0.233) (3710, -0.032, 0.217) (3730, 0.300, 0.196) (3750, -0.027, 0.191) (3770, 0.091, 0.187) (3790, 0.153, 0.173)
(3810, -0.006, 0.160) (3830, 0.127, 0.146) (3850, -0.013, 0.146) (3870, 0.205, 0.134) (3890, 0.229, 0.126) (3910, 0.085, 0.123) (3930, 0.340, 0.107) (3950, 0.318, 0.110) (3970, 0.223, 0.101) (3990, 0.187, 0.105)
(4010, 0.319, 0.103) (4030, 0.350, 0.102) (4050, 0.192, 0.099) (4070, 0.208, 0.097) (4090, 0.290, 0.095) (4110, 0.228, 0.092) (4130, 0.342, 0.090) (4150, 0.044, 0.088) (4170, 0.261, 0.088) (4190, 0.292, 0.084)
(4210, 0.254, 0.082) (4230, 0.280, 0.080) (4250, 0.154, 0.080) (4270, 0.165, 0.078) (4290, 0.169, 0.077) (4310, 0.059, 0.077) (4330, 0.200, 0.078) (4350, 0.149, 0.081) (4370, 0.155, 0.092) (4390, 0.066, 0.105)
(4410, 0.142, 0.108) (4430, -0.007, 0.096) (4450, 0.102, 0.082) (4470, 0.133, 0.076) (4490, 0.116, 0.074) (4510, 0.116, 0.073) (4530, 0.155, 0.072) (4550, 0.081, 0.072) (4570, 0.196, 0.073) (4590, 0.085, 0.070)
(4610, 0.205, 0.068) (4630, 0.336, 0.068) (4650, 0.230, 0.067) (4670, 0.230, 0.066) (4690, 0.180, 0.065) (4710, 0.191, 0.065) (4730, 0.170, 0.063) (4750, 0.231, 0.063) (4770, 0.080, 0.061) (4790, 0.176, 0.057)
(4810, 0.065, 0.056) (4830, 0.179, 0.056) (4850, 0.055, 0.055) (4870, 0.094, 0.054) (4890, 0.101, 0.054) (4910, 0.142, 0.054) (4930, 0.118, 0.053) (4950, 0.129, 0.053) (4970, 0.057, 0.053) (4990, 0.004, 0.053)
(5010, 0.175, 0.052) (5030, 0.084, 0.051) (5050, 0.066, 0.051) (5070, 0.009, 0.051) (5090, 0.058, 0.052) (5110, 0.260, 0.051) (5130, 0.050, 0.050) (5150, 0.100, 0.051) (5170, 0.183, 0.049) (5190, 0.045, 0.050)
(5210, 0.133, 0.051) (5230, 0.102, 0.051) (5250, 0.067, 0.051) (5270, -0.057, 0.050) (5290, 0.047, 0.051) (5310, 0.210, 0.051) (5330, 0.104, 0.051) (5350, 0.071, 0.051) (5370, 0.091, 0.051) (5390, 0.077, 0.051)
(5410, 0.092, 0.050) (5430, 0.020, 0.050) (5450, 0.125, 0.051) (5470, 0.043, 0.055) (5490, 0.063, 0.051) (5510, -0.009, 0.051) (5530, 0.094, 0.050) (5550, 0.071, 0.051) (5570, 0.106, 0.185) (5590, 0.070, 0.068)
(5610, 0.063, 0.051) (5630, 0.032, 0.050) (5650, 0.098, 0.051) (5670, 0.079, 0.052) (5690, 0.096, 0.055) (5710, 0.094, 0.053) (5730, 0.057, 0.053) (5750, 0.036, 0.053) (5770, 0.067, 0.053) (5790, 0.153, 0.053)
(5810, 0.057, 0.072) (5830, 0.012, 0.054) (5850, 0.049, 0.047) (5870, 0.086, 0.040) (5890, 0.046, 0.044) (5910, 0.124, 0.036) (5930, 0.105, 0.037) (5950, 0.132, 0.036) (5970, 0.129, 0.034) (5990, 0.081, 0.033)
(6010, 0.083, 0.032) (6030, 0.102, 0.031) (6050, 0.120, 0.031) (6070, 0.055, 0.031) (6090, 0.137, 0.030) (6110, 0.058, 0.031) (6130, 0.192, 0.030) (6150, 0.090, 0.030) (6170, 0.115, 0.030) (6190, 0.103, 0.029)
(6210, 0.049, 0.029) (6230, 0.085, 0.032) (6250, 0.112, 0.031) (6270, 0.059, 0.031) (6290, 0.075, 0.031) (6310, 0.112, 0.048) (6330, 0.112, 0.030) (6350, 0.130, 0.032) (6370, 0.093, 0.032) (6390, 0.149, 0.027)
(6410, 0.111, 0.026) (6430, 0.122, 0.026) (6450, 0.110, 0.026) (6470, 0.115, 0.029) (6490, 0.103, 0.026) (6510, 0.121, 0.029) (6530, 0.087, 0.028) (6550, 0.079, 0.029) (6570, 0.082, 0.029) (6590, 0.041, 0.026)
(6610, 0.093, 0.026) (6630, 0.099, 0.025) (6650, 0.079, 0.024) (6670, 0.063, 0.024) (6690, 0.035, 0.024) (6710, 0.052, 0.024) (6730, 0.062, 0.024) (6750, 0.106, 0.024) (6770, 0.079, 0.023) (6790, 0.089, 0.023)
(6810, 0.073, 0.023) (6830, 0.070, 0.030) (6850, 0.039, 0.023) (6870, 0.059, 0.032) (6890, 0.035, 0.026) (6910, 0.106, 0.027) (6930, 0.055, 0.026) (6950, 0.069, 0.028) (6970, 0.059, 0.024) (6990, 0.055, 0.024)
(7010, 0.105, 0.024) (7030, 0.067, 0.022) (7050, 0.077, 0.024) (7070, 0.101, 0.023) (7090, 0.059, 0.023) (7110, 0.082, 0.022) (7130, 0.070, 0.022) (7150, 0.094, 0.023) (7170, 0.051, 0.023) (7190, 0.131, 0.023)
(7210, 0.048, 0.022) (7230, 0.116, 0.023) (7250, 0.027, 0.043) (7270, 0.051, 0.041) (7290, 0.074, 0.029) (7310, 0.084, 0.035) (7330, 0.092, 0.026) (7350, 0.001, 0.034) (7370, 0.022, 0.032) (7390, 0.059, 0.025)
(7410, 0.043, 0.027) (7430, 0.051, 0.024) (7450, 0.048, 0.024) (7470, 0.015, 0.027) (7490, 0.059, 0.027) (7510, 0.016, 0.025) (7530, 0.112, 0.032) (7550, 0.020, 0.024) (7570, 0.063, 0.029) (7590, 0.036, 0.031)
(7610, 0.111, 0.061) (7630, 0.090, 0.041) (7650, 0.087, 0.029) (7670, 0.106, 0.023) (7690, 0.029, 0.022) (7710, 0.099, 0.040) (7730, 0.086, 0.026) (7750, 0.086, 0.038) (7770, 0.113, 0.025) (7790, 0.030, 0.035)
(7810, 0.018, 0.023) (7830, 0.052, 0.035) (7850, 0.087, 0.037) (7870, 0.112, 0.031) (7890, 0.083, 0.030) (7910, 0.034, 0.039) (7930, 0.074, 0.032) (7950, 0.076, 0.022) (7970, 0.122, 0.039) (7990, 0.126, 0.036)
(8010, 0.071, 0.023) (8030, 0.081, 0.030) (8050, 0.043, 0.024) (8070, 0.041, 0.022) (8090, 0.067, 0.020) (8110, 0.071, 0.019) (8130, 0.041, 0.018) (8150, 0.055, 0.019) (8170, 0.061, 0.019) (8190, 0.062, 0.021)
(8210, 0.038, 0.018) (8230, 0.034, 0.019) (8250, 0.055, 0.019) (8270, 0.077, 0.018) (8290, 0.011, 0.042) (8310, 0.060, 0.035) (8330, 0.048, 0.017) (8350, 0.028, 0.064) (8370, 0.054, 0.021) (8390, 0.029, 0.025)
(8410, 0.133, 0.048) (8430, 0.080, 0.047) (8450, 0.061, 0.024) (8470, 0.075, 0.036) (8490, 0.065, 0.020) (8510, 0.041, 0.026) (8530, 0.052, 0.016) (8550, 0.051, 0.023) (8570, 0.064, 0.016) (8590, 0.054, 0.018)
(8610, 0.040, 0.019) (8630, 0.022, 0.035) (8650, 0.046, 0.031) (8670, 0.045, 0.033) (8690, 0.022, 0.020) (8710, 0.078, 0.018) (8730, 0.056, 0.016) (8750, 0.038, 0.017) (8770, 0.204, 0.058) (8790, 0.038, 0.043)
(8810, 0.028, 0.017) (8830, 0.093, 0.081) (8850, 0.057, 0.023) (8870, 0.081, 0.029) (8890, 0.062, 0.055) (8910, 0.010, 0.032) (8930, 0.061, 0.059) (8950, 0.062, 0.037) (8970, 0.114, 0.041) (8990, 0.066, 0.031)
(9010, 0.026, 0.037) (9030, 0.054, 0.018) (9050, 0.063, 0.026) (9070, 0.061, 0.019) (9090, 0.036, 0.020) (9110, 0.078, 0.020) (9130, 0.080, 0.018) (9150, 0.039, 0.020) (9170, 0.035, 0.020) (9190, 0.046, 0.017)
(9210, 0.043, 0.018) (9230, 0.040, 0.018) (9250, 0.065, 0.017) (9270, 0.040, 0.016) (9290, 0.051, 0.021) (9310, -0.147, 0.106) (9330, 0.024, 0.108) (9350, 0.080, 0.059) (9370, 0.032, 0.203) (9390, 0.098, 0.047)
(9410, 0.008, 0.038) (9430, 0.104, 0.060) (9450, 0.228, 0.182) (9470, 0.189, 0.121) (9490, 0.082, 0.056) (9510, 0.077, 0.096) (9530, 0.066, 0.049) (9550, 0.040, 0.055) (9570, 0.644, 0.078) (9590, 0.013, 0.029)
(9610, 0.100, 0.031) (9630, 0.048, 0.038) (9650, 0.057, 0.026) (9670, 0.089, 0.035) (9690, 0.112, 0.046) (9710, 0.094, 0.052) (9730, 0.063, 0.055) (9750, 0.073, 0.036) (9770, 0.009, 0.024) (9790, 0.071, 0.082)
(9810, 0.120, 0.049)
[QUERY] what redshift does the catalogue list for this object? 1.566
